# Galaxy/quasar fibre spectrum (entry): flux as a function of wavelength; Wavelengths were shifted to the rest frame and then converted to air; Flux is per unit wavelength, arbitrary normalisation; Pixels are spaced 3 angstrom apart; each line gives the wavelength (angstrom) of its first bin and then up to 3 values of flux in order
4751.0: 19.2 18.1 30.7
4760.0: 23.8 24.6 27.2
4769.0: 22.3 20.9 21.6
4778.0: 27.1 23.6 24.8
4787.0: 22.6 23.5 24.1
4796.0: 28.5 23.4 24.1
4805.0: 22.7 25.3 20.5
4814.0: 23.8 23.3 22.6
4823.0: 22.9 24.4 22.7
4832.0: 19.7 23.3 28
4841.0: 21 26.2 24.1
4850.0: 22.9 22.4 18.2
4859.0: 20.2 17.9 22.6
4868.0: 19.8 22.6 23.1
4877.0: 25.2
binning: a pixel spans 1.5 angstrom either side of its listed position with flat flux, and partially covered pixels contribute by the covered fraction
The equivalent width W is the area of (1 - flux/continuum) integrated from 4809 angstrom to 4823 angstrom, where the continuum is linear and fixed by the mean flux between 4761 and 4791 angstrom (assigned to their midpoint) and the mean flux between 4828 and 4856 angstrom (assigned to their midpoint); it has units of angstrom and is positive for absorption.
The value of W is 0.42 angstrom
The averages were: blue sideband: 23.8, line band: 22.7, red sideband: 23.1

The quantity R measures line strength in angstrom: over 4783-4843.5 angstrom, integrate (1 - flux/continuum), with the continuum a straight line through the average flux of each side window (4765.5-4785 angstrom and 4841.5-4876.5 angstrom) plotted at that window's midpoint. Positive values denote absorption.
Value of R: -1.8 angstrom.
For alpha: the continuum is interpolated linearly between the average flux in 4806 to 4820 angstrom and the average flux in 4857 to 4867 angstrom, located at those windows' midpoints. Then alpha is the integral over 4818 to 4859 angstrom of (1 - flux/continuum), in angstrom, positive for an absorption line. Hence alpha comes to -2.5 angstrom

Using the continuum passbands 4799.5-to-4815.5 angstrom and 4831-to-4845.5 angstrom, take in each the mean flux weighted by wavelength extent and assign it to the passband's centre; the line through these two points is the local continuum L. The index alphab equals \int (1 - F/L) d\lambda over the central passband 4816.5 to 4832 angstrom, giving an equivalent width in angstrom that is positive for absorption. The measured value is 0.5 angstrom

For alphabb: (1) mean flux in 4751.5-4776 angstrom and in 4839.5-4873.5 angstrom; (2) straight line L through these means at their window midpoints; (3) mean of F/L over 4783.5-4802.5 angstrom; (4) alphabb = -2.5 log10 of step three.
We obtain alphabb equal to -0.069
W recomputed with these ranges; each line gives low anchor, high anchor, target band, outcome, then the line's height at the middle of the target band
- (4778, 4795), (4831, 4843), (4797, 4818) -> 0.3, 23.8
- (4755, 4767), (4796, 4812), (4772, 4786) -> 0.7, 25.2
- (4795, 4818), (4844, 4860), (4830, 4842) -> -0.2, 22.7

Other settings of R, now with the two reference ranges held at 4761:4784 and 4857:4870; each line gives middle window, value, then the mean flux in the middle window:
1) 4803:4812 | -0.2 angstrom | 23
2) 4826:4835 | -0.2 angstrom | 22.1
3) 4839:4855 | -1.9 angstrom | 23.3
